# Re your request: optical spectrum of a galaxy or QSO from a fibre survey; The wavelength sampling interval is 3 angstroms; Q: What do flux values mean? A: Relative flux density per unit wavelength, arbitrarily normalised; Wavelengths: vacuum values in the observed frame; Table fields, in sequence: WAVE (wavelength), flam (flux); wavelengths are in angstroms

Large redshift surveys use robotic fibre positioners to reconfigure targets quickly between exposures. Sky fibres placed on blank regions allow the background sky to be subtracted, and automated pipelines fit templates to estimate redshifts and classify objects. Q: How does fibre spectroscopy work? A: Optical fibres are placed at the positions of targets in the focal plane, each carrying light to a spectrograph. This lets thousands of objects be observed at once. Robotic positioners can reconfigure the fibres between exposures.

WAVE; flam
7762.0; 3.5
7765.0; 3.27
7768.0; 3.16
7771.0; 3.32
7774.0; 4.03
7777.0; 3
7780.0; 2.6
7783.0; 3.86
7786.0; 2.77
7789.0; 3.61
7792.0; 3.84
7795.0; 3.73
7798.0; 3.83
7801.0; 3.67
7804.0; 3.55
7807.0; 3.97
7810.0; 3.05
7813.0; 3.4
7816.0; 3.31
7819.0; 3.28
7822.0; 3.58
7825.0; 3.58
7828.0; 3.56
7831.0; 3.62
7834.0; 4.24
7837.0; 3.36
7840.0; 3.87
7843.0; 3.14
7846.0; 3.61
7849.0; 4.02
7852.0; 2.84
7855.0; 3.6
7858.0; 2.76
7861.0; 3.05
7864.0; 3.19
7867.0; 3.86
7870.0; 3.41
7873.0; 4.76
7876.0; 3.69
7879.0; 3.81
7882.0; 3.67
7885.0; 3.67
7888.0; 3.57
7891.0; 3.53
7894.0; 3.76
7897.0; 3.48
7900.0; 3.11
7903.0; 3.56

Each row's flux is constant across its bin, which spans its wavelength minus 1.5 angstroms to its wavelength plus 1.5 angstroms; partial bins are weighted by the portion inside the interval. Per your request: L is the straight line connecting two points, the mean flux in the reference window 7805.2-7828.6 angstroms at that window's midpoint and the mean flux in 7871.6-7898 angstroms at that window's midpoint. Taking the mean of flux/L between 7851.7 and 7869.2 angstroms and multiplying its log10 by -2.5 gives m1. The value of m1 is 0.130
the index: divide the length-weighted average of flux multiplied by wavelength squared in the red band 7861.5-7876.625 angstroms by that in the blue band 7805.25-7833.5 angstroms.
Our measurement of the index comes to 1.1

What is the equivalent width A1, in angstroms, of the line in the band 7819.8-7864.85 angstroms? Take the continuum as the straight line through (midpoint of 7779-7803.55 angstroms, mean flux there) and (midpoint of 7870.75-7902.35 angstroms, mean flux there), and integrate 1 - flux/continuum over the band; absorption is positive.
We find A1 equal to 1.7 angstroms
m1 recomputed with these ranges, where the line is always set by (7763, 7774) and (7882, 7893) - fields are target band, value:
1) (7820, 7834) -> -0.05 mag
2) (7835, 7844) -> 0.00 mag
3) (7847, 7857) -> 0.02 mag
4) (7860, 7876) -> -0.03 mag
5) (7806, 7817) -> 0.01 mag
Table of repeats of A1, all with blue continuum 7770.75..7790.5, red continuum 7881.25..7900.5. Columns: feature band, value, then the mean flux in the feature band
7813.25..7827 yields -0.15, 3.44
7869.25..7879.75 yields -1.31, 3.96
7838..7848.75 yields -0.42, 3.59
